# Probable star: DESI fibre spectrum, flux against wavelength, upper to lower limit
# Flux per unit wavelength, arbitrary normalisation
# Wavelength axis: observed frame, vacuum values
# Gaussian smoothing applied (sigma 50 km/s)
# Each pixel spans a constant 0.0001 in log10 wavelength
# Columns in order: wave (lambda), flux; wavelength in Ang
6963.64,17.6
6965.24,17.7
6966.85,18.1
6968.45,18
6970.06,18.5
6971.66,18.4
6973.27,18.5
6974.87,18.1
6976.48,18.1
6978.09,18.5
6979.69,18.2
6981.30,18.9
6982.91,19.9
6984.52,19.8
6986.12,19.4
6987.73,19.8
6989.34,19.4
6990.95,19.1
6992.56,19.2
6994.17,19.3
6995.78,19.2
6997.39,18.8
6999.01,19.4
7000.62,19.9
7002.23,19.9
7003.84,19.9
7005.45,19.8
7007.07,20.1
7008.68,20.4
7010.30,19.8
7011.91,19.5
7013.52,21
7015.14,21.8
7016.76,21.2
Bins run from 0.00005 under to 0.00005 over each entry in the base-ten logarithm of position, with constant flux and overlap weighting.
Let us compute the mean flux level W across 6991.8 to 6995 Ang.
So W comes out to 19.3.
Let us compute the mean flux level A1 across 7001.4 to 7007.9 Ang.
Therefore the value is 19.9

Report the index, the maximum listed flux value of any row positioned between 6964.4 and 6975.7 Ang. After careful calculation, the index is 18.5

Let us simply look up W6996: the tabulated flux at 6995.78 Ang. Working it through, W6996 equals 19.2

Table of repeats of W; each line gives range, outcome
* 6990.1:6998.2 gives 19.1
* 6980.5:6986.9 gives 19.5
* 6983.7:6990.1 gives 19.6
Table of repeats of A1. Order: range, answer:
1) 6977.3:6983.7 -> 18.9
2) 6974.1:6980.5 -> 18.2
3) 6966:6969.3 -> 18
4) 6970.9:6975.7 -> 18.3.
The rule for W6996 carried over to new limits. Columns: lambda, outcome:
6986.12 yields 19.4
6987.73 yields 19.8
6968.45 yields 18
